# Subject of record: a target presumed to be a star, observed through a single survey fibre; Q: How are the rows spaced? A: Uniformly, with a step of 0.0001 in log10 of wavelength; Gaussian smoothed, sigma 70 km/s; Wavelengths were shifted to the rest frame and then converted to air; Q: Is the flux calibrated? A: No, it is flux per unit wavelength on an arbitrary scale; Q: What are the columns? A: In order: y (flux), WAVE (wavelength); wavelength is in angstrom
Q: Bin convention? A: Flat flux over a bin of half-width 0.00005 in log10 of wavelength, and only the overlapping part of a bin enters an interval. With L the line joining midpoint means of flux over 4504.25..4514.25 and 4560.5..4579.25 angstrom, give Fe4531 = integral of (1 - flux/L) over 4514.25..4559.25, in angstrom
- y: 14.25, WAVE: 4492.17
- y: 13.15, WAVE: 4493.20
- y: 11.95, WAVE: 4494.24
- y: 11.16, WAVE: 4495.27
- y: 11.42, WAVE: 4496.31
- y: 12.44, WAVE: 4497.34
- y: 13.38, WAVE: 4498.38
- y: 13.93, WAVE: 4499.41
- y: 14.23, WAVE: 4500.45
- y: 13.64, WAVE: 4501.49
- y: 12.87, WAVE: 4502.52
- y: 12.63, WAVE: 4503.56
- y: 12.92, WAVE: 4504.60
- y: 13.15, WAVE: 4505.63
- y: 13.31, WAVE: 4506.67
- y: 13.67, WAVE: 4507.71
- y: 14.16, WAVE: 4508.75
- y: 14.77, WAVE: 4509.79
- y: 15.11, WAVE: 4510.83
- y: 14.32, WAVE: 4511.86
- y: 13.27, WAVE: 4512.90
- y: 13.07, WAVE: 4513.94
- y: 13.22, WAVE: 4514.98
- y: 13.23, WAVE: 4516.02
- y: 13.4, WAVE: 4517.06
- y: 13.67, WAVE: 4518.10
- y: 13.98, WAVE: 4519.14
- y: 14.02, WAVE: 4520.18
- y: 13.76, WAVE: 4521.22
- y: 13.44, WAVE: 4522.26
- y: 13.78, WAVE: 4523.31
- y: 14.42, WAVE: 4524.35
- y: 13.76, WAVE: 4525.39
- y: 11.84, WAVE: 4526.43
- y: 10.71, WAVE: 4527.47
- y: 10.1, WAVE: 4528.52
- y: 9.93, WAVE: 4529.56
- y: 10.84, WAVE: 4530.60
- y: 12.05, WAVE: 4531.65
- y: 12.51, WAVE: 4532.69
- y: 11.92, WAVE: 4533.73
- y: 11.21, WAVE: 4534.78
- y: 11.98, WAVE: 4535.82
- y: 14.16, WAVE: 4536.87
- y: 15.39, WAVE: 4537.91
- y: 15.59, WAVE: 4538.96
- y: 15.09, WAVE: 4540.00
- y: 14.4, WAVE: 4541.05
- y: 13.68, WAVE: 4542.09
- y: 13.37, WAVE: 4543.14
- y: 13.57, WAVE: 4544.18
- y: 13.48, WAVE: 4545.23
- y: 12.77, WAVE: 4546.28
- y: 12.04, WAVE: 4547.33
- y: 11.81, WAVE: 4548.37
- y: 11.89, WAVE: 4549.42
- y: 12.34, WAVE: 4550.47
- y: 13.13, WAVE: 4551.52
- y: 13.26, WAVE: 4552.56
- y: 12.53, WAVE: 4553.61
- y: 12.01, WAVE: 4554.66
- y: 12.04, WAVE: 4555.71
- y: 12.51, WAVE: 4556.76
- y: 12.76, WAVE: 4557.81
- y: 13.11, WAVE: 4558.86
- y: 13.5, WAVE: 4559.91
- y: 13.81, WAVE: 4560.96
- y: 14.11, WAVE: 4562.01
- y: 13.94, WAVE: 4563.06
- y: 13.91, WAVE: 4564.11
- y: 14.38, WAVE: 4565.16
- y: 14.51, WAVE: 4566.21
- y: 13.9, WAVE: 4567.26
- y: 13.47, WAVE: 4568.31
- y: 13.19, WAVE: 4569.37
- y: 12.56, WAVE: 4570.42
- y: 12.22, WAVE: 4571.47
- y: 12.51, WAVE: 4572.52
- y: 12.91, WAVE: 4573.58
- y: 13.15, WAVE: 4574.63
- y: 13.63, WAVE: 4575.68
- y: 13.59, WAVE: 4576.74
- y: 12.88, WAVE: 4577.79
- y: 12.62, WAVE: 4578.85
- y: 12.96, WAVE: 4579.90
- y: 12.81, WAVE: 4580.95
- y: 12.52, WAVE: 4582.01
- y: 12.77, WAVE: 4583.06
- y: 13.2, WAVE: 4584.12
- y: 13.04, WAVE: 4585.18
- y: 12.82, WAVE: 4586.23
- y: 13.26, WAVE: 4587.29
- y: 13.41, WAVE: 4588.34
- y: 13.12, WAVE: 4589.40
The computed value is 2.4 angstrom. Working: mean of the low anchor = 13.8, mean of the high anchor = 13.4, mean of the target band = 12.9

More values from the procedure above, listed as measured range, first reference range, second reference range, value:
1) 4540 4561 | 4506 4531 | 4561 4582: 0.5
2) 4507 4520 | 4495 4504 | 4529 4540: -1.0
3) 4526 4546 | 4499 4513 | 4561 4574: 1.3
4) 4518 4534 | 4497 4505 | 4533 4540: 1.1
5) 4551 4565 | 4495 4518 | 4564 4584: 0.1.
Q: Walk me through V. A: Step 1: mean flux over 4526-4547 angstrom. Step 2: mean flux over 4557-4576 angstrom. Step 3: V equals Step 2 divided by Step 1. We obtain 1.1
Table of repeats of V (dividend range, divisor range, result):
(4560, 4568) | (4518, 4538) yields 1.12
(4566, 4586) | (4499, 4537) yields 1.00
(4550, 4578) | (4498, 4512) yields 0.96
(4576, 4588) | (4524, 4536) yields 1.11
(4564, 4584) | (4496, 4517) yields 0.98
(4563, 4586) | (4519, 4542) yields 1.02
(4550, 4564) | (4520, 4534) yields 1.06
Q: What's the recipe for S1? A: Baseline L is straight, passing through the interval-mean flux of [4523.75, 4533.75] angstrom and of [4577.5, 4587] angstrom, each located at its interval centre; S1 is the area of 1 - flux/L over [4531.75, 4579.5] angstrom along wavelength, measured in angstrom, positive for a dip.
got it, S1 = -3.2 angstrom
